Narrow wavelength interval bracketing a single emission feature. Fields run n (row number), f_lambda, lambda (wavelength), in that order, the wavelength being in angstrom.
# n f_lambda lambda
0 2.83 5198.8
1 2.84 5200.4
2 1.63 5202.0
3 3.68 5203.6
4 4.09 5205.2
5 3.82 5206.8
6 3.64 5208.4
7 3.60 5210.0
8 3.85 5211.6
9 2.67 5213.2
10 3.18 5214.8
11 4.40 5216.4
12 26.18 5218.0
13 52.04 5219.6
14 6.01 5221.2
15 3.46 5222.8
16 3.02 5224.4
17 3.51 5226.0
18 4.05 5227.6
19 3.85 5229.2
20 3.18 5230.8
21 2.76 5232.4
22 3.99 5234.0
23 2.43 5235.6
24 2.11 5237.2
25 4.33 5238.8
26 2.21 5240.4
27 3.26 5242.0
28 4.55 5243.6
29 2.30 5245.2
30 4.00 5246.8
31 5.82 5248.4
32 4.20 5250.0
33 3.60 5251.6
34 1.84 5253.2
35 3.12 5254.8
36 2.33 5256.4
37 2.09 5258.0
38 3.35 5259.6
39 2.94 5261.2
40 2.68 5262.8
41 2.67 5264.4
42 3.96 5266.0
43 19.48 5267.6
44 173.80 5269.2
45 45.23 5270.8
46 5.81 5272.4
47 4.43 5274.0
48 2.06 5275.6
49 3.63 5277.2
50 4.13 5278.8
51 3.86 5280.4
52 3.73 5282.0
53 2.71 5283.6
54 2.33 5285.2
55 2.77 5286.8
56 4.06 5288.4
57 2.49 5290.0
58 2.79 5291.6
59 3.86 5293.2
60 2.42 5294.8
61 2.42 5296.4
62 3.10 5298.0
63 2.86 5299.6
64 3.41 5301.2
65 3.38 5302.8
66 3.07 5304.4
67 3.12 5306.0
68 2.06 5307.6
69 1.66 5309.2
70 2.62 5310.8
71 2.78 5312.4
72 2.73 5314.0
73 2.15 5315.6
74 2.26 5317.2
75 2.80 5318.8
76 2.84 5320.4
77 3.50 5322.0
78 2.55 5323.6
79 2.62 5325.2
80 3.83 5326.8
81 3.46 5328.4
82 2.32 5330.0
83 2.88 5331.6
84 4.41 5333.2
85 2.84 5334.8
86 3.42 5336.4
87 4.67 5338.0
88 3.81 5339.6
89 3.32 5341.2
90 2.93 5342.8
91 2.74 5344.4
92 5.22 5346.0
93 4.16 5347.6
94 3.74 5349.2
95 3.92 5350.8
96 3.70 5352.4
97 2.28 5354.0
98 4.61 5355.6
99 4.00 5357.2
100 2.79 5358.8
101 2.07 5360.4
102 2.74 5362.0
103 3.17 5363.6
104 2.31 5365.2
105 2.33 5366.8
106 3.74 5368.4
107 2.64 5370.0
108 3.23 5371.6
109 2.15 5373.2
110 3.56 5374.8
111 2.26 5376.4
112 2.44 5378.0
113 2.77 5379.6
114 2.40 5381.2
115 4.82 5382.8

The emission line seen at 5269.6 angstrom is [O III]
